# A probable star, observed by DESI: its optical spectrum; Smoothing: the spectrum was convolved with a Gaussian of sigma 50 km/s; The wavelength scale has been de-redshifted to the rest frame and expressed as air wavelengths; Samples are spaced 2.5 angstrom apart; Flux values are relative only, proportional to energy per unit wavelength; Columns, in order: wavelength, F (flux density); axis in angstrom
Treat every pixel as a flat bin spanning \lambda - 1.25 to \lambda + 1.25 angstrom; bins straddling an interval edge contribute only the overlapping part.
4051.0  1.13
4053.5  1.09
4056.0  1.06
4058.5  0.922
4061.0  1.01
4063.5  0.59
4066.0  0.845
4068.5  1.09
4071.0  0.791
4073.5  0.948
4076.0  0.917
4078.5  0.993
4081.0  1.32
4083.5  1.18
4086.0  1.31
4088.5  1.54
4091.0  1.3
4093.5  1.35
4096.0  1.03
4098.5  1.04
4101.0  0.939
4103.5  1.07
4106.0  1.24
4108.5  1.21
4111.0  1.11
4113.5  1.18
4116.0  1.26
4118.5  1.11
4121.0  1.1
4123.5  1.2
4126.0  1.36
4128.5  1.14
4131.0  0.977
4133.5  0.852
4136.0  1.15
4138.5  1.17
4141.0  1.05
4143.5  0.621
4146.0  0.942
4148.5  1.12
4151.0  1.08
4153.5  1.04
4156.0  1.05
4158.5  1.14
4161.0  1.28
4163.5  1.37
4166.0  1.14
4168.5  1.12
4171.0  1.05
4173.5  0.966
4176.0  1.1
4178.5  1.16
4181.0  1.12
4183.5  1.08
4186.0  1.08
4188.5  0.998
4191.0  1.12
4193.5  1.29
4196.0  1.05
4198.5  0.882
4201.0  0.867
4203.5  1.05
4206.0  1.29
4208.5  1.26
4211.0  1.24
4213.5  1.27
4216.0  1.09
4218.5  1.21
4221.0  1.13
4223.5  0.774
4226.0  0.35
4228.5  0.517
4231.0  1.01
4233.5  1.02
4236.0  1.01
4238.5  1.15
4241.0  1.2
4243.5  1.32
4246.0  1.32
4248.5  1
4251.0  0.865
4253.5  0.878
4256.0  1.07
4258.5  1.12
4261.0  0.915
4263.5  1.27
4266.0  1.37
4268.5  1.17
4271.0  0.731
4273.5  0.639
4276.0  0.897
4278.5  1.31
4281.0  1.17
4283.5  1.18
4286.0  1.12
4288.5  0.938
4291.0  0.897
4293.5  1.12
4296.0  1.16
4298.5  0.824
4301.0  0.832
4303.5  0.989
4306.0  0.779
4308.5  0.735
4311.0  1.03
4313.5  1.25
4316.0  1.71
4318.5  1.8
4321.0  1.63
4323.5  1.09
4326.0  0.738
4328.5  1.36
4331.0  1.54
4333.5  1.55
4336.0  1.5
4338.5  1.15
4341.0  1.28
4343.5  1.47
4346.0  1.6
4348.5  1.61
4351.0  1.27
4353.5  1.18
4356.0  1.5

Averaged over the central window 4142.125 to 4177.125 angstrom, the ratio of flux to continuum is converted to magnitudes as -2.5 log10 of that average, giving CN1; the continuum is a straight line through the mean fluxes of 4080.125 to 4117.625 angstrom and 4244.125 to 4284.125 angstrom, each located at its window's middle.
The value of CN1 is 0.075 mag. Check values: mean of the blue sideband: 1.2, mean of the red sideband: 1.06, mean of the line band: 1.07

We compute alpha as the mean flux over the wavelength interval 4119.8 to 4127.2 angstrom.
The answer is 1.22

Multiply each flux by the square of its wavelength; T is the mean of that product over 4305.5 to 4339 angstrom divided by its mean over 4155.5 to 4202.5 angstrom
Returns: 1.3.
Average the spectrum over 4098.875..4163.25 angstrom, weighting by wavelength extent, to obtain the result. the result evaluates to 1.1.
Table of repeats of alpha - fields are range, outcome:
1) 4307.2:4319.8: 1.3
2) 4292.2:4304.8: 0.984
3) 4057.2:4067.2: 0.843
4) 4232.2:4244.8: 1.14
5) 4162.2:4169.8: 1.21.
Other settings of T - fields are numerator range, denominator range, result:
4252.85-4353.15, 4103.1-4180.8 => 1.14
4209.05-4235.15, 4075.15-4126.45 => 0.87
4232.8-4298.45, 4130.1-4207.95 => 1.04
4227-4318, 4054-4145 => 1.05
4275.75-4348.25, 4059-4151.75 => 1.23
